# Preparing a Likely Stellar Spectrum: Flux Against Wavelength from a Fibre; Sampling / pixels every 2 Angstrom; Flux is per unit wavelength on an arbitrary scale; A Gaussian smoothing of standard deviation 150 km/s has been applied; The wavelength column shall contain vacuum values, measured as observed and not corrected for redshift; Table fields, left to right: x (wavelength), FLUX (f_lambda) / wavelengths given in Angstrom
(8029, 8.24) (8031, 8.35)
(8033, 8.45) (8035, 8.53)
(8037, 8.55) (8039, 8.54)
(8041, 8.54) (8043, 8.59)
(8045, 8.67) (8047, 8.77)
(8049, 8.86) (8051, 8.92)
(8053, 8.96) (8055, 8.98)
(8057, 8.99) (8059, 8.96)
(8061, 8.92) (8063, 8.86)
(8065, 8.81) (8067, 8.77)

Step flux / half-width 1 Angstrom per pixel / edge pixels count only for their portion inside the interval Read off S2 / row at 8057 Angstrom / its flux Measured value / 8.99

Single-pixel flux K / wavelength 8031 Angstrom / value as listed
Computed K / 8.35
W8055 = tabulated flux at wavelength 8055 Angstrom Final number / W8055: 8.98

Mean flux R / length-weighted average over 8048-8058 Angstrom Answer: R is 8.94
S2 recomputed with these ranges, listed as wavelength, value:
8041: 8.54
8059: 8.96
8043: 8.59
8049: 8.86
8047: 8.77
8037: 8.55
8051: 8.92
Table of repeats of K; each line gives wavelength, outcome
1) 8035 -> 8.53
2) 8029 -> 8.24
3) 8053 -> 8.96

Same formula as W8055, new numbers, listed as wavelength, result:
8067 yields 8.77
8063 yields 8.86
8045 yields 8.67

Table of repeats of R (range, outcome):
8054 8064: 8.94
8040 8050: 8.69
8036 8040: 8.54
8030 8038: 8.47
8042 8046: 8.63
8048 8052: 8.89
